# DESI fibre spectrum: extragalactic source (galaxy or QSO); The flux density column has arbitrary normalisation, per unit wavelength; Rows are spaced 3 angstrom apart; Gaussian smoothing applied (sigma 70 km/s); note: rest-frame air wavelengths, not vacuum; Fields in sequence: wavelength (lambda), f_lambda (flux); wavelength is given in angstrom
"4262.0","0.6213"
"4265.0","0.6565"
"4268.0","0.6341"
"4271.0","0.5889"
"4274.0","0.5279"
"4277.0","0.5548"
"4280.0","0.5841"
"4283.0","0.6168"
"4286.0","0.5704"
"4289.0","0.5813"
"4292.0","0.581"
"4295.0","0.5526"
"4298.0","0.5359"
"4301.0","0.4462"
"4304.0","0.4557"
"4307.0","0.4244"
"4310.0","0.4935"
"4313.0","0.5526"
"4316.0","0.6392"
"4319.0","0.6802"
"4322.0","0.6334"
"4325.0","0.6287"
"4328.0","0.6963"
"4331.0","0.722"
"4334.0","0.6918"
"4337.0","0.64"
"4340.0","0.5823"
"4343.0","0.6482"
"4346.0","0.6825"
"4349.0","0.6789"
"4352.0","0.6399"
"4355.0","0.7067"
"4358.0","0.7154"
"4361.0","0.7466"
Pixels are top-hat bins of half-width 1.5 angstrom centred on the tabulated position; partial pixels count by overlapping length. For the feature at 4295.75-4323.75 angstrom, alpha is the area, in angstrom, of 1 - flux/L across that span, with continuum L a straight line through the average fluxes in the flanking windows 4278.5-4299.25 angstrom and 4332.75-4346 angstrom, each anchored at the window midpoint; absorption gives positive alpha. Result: 2.9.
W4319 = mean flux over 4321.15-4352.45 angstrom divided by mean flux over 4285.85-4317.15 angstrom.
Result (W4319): 1.25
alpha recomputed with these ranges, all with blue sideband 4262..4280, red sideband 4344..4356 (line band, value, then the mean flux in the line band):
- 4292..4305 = 2.4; 0.509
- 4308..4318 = 1.2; 0.561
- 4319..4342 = -0.1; 0.658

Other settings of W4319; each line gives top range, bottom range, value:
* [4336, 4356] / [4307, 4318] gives 1.19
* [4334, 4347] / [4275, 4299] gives 1.12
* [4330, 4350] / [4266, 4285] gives 1.13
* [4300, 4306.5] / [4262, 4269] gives 0.70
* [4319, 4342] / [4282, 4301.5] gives 1.18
